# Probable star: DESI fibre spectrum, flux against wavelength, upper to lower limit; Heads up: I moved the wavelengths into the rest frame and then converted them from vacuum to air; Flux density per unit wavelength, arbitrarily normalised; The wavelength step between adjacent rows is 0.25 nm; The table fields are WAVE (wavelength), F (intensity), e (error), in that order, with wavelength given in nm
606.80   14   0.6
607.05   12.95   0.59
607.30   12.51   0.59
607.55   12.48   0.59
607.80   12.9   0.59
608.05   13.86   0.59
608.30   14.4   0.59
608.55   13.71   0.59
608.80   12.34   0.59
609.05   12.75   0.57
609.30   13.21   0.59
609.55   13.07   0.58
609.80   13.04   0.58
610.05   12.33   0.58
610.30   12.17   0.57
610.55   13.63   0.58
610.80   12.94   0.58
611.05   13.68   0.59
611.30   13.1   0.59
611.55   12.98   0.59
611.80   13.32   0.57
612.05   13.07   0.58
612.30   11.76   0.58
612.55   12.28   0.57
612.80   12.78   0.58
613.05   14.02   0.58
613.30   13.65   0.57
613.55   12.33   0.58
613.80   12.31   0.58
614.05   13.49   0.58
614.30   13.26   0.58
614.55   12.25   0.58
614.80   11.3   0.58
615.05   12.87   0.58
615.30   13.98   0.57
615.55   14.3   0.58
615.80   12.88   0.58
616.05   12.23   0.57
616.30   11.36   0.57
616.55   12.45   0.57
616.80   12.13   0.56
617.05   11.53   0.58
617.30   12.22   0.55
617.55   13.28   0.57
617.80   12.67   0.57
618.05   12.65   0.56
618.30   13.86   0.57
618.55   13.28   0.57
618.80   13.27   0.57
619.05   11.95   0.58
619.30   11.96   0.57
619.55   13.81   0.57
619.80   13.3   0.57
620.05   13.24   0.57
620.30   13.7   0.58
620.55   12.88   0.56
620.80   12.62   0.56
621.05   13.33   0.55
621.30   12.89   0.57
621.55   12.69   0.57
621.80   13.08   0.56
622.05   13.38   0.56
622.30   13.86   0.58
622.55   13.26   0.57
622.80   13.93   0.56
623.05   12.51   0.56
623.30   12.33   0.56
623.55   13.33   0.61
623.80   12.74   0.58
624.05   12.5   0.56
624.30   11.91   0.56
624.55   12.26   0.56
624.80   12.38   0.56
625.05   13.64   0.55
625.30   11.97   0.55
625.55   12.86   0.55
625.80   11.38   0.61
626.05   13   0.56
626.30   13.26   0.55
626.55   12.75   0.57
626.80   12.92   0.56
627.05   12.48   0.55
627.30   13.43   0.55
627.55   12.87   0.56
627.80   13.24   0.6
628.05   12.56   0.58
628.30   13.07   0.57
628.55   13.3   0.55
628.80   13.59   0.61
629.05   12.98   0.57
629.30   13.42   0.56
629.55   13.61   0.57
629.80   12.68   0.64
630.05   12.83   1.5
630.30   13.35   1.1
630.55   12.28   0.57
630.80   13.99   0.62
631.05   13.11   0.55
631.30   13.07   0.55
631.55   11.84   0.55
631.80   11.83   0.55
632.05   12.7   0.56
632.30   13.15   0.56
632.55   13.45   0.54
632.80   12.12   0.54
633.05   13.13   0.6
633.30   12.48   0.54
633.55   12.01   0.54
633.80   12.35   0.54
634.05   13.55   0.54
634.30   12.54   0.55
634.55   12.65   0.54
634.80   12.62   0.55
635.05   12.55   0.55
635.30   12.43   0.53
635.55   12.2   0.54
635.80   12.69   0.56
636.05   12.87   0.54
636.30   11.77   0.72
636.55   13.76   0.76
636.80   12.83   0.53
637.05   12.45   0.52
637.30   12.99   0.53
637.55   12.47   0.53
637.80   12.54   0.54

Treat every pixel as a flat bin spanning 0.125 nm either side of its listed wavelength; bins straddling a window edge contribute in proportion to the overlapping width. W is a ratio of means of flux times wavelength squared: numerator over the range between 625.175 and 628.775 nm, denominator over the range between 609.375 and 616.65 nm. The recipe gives 1.04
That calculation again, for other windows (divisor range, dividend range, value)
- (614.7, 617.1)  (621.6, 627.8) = 1.05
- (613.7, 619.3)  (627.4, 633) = 1.07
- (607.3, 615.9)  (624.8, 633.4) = 1.05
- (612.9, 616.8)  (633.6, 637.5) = 1.06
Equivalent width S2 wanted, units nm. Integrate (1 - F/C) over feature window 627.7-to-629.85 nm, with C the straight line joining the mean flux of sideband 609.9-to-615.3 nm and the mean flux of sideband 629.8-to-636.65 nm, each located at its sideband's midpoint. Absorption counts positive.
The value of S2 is -0.07 nm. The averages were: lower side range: 12.9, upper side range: 12.7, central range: 13.2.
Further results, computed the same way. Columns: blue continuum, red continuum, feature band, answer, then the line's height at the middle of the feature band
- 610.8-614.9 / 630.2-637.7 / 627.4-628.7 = -0.028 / 12.7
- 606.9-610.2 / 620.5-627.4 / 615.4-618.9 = 0.055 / 12.9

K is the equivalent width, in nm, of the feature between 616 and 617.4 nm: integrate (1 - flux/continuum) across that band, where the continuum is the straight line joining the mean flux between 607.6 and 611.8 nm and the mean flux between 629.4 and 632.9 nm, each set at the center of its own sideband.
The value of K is 0.12 nm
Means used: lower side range 13.1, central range 12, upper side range 12.9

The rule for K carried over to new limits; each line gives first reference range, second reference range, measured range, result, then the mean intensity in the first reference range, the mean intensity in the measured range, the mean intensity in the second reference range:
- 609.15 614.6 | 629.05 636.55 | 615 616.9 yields 0.02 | 12.9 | 12.8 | 12.8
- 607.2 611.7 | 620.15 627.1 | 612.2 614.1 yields 0.03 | 13.1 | 12.8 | 12.9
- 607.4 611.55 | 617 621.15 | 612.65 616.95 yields 0.07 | 13.1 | 12.8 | 12.9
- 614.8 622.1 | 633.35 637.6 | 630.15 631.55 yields -0.04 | 12.9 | 13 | 12.6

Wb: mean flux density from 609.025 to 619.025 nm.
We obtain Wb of 12.8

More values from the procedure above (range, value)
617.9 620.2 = 13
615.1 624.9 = 12.9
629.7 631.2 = 13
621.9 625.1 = 12.9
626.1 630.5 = 13.1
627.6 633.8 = 12.9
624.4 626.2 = 12.5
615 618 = 12.7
